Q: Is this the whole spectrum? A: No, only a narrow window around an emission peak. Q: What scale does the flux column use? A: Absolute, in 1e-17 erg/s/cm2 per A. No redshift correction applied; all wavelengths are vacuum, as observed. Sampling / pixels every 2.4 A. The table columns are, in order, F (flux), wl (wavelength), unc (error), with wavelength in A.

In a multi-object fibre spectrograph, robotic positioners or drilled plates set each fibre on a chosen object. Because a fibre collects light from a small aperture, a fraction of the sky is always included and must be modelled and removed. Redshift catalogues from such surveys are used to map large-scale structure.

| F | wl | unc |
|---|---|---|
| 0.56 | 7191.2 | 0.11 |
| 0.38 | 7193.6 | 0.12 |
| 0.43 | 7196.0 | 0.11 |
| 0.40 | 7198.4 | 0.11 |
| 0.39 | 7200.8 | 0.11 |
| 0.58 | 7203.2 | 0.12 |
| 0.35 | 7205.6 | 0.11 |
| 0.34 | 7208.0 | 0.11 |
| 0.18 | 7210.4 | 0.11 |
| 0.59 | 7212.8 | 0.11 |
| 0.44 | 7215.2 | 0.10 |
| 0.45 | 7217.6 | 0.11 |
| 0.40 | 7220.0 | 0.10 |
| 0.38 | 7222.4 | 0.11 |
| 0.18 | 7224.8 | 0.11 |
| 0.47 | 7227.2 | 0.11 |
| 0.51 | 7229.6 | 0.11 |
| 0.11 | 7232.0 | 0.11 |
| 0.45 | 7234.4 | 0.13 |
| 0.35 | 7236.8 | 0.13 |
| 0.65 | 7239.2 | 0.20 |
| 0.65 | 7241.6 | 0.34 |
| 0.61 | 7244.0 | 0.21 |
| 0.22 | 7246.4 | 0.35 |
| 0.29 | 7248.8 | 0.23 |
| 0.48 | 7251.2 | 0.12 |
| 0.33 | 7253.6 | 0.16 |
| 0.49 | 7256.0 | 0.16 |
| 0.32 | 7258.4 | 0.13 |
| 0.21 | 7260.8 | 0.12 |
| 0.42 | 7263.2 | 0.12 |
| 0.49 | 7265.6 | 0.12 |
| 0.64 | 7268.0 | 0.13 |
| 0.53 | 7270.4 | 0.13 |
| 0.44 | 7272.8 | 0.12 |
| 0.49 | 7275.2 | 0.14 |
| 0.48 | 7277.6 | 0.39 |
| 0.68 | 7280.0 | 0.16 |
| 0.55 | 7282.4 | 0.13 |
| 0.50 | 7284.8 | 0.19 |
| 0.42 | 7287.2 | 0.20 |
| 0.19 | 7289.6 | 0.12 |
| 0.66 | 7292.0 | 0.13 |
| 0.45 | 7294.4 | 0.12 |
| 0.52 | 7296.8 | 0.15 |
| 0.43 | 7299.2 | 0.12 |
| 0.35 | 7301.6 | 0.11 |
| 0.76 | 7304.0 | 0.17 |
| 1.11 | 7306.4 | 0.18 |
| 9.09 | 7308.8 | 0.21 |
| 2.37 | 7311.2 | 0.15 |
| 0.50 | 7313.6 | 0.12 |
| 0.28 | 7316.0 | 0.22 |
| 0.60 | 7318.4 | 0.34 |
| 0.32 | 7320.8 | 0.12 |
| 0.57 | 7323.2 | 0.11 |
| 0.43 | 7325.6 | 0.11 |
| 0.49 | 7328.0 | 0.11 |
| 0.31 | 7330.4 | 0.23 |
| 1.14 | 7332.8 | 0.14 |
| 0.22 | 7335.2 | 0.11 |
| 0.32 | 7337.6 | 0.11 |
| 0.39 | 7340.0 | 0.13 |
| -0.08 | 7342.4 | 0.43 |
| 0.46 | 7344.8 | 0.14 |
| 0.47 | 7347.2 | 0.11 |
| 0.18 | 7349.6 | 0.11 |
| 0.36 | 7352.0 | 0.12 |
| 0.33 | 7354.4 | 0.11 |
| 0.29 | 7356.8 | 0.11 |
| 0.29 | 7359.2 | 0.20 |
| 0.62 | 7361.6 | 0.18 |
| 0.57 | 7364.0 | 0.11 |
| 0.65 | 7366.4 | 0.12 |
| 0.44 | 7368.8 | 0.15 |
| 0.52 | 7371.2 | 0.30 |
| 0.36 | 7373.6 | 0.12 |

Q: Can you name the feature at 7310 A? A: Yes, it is Halpha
